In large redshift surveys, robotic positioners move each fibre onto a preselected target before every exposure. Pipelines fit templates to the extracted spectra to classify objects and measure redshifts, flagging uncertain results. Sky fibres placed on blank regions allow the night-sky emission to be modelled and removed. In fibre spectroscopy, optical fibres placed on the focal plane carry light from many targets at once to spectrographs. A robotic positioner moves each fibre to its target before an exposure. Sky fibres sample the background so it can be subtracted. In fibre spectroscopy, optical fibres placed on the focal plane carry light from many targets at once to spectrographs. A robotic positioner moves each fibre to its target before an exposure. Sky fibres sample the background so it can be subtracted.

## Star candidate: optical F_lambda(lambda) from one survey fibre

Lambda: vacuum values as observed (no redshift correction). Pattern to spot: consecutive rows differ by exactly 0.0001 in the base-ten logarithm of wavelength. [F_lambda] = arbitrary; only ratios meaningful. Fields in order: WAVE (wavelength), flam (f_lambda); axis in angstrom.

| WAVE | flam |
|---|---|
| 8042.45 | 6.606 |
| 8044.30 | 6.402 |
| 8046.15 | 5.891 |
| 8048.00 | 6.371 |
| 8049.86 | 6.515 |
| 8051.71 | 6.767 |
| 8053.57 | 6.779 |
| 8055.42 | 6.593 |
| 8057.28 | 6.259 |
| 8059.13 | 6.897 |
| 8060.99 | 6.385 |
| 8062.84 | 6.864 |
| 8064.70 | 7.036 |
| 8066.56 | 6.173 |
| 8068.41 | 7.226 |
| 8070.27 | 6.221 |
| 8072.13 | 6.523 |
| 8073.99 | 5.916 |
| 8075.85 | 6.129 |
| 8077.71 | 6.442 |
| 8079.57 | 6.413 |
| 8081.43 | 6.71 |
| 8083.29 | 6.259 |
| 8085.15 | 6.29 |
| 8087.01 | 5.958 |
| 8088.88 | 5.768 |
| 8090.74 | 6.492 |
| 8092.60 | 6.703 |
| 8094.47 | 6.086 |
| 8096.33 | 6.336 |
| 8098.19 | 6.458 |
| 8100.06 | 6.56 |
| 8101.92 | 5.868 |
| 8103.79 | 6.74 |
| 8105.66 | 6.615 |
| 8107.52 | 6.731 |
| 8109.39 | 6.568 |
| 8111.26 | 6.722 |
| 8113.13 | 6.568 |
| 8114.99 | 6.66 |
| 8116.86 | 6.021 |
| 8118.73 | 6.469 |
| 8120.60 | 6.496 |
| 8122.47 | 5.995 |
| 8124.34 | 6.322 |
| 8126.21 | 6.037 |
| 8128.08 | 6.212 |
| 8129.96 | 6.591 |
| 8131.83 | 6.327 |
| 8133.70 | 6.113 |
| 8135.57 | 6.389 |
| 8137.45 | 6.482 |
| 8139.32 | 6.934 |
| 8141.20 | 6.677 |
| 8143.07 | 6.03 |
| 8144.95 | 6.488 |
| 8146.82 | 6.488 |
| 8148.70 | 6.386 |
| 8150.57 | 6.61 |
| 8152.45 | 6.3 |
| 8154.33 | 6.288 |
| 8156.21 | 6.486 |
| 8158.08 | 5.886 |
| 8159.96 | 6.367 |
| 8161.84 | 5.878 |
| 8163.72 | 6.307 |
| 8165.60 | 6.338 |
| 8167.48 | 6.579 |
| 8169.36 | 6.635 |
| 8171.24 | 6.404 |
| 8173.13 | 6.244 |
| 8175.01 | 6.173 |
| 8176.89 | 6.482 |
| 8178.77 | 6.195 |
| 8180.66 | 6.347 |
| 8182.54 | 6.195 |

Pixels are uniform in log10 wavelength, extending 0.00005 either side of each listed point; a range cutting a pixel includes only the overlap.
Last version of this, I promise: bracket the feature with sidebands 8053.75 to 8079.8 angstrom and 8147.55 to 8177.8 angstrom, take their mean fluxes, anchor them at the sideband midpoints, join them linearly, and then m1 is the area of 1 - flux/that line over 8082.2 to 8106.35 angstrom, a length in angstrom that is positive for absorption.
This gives 0.5 angstrom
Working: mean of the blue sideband 6.52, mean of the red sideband 6.34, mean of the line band 6.32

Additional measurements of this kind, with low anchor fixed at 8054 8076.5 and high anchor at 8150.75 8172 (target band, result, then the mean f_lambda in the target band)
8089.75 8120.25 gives -0.1 angstrom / 6.47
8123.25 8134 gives 0.2 angstrom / 6.27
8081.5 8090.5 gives 0.4 angstrom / 6.16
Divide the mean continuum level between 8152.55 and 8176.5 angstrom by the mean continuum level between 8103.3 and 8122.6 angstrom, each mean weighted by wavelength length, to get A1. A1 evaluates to 1.0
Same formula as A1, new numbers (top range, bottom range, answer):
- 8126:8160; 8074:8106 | 1.01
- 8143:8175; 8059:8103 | 0.99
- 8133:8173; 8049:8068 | 0.96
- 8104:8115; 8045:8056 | 1.03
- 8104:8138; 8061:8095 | 1.00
